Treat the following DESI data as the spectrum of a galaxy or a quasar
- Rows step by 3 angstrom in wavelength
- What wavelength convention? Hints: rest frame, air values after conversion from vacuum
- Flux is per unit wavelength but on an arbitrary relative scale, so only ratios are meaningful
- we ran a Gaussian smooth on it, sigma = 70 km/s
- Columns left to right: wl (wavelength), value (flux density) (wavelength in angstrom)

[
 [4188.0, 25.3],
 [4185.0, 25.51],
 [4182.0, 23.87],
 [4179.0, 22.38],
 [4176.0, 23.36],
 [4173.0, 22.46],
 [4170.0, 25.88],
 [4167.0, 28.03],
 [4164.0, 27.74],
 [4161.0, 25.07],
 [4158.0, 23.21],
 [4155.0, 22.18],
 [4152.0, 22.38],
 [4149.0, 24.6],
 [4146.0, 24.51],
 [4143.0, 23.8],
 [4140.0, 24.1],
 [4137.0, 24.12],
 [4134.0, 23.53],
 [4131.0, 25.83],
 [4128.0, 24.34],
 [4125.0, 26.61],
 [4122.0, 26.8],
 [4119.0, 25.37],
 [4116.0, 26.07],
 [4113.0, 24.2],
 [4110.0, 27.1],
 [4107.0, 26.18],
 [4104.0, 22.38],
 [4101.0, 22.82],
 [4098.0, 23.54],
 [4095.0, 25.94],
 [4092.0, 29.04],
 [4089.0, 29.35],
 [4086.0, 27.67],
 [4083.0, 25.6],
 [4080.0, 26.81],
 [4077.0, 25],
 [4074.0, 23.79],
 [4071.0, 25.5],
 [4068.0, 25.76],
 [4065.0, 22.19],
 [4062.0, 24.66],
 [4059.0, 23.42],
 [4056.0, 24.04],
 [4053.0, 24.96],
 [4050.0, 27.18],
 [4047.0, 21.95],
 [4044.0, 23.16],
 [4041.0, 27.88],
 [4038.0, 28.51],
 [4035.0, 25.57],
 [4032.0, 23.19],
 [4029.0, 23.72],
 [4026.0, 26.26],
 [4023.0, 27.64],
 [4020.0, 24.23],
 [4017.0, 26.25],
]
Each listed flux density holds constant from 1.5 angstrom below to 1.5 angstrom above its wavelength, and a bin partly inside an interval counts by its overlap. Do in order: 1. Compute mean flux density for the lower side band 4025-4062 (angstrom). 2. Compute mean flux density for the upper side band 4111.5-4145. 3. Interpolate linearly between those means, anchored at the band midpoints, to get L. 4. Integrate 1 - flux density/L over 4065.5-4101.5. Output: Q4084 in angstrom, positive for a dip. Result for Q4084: -1.3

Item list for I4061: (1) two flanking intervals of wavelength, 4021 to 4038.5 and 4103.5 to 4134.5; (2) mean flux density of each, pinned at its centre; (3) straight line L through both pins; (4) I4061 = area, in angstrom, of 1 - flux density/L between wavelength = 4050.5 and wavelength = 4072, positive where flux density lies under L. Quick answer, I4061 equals 0.9 angstrom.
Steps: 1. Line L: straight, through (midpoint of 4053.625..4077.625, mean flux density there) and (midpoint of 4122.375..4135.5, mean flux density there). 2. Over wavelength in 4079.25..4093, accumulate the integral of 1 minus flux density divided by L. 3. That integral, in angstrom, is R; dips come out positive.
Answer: -1.7 angstrom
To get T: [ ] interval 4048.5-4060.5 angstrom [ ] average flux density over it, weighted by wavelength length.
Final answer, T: 24.9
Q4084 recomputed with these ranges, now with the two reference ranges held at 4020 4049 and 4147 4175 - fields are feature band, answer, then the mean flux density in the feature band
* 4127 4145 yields 0.3 angstrom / 24.3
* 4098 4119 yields 0.1 angstrom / 24.7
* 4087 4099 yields -1.0 angstrom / 27.1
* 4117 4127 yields -0.5 angstrom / 26.2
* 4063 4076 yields 0.4 angstrom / 24.4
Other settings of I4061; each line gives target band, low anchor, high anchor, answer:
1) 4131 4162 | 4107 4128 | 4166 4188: 1.70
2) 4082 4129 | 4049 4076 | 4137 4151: -2.84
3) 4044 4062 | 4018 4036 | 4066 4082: 0.69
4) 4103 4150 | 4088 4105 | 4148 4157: -1.68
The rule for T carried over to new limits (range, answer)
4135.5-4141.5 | 24.1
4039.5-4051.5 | 25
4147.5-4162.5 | 23.5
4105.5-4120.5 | 25.8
